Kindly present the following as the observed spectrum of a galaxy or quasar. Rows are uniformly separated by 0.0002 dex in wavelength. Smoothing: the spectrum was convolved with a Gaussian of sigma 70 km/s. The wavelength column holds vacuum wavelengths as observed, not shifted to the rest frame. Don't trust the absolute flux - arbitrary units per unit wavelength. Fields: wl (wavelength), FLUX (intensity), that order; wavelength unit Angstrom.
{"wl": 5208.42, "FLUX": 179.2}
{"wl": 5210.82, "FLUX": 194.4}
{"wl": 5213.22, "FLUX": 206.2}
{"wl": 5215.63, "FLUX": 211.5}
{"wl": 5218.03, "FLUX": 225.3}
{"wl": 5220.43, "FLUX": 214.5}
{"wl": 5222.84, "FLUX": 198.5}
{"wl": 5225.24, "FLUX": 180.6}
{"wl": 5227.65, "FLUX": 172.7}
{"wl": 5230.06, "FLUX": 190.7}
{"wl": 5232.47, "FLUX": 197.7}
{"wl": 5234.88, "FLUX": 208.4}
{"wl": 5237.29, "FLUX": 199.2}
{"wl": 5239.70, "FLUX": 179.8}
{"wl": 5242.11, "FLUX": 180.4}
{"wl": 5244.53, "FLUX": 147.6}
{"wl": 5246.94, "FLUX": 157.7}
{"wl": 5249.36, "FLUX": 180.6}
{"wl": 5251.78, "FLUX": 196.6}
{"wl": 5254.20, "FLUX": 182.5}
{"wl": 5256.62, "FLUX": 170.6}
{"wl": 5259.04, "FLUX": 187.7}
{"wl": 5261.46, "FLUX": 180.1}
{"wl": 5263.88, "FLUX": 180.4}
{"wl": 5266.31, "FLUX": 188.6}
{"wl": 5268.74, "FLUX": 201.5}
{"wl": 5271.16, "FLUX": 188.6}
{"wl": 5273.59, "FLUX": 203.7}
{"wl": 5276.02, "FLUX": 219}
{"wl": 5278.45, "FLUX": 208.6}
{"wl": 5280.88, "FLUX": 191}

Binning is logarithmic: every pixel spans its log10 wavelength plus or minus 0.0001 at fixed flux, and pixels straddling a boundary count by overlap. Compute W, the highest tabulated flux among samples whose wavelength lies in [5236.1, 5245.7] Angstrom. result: 199.2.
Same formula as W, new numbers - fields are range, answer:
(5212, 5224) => 225.3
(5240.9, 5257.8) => 196.6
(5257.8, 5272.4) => 201.5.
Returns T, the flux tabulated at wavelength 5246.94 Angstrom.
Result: 157.7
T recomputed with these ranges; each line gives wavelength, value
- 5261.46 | 180.1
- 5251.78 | 196.6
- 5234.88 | 208.4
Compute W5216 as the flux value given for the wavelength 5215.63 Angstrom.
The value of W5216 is 211.5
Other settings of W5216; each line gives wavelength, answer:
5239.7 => 179.8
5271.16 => 188.6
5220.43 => 214.5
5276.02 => 219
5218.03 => 225.3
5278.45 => 208.6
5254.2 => 182.5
